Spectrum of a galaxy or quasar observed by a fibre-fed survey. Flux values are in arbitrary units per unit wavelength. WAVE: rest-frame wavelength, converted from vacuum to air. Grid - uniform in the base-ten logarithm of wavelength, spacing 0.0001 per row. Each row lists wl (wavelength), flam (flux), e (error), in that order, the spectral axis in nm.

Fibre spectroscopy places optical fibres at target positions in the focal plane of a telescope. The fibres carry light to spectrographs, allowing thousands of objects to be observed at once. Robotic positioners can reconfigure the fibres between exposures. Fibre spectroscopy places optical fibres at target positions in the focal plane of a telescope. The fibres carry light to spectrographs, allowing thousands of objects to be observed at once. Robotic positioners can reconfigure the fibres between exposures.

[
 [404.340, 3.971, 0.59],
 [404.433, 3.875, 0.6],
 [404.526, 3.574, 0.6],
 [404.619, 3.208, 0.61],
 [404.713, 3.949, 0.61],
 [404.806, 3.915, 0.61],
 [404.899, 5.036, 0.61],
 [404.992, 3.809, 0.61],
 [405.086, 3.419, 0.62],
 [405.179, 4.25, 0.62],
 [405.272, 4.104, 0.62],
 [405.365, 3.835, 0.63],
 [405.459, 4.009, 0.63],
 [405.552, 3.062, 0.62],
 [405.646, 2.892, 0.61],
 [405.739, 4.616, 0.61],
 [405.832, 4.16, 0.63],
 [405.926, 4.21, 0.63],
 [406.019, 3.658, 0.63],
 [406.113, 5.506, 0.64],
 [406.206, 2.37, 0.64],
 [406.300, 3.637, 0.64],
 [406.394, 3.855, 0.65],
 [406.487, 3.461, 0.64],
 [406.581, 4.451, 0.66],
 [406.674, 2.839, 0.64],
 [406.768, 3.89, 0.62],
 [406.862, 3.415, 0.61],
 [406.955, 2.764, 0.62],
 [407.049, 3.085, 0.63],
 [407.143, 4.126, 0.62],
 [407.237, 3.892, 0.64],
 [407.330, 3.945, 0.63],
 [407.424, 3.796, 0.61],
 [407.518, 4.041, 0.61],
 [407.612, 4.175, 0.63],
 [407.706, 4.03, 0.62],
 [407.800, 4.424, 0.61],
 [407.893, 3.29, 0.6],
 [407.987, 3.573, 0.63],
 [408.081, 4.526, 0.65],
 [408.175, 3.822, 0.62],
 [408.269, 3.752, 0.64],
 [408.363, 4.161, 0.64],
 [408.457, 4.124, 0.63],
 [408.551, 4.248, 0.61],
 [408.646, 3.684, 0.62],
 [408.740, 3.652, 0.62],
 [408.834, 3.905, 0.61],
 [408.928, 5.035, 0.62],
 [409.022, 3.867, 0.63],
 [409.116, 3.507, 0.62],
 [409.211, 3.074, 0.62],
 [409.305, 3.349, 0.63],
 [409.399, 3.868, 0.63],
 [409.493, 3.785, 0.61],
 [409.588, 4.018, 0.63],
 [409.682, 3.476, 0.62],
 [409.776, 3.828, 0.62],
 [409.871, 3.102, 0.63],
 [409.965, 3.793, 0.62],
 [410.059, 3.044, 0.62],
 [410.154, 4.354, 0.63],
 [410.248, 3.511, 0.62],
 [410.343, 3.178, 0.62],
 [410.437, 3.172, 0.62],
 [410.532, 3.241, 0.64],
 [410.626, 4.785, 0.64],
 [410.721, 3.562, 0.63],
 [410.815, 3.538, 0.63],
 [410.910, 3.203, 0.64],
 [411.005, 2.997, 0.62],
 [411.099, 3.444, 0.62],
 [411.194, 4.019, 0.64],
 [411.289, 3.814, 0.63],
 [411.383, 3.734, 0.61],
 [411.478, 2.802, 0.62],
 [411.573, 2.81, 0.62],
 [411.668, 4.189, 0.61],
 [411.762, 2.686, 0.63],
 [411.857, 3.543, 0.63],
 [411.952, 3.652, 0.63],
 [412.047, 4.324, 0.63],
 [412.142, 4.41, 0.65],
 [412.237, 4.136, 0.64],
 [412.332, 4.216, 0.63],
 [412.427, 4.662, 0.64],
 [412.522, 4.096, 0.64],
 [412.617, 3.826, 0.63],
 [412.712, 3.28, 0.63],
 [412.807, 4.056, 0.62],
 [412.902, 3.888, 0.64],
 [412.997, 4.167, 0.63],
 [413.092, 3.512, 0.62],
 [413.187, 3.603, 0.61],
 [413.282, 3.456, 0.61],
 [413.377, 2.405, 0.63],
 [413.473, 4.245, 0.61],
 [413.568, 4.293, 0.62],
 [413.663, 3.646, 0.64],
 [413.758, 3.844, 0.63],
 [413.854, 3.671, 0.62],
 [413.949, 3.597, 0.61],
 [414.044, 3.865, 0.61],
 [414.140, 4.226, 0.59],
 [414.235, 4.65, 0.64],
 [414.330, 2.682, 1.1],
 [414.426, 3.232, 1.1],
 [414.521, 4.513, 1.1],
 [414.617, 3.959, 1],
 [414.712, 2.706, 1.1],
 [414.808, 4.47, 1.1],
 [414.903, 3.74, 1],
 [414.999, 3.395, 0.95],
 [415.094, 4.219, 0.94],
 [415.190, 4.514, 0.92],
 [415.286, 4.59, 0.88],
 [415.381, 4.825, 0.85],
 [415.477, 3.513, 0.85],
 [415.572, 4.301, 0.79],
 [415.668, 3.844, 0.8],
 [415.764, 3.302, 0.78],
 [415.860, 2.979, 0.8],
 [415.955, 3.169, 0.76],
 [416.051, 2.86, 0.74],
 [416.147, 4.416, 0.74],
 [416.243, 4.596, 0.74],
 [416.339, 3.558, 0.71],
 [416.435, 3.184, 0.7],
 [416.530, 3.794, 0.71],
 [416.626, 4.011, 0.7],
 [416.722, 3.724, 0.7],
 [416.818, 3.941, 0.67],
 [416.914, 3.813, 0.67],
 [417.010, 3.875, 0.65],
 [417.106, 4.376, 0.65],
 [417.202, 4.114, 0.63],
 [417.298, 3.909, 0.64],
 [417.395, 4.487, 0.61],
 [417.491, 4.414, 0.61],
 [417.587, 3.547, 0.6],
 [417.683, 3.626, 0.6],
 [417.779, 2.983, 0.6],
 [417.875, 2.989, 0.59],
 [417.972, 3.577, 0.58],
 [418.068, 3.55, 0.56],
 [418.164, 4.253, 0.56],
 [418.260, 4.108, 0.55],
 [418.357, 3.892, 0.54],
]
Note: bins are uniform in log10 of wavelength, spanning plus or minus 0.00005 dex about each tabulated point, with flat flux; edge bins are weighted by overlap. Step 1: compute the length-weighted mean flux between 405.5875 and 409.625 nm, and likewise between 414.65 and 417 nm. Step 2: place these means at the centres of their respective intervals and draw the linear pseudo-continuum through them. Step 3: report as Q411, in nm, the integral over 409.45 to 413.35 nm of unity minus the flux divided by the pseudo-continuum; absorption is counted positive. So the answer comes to 0.147 nm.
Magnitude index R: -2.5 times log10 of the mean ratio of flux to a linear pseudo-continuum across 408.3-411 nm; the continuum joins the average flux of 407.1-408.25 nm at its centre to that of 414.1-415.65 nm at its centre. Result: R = 0.07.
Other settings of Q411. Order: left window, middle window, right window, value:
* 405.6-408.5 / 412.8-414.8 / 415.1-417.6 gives 0.08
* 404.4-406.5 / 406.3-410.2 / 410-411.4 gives -0.08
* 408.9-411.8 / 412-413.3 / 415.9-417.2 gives -0.12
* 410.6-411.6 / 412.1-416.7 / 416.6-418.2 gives -0.20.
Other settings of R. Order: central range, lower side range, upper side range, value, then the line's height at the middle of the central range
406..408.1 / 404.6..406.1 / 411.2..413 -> 0.038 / 3.9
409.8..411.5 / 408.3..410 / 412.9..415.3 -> 0.080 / 3.8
